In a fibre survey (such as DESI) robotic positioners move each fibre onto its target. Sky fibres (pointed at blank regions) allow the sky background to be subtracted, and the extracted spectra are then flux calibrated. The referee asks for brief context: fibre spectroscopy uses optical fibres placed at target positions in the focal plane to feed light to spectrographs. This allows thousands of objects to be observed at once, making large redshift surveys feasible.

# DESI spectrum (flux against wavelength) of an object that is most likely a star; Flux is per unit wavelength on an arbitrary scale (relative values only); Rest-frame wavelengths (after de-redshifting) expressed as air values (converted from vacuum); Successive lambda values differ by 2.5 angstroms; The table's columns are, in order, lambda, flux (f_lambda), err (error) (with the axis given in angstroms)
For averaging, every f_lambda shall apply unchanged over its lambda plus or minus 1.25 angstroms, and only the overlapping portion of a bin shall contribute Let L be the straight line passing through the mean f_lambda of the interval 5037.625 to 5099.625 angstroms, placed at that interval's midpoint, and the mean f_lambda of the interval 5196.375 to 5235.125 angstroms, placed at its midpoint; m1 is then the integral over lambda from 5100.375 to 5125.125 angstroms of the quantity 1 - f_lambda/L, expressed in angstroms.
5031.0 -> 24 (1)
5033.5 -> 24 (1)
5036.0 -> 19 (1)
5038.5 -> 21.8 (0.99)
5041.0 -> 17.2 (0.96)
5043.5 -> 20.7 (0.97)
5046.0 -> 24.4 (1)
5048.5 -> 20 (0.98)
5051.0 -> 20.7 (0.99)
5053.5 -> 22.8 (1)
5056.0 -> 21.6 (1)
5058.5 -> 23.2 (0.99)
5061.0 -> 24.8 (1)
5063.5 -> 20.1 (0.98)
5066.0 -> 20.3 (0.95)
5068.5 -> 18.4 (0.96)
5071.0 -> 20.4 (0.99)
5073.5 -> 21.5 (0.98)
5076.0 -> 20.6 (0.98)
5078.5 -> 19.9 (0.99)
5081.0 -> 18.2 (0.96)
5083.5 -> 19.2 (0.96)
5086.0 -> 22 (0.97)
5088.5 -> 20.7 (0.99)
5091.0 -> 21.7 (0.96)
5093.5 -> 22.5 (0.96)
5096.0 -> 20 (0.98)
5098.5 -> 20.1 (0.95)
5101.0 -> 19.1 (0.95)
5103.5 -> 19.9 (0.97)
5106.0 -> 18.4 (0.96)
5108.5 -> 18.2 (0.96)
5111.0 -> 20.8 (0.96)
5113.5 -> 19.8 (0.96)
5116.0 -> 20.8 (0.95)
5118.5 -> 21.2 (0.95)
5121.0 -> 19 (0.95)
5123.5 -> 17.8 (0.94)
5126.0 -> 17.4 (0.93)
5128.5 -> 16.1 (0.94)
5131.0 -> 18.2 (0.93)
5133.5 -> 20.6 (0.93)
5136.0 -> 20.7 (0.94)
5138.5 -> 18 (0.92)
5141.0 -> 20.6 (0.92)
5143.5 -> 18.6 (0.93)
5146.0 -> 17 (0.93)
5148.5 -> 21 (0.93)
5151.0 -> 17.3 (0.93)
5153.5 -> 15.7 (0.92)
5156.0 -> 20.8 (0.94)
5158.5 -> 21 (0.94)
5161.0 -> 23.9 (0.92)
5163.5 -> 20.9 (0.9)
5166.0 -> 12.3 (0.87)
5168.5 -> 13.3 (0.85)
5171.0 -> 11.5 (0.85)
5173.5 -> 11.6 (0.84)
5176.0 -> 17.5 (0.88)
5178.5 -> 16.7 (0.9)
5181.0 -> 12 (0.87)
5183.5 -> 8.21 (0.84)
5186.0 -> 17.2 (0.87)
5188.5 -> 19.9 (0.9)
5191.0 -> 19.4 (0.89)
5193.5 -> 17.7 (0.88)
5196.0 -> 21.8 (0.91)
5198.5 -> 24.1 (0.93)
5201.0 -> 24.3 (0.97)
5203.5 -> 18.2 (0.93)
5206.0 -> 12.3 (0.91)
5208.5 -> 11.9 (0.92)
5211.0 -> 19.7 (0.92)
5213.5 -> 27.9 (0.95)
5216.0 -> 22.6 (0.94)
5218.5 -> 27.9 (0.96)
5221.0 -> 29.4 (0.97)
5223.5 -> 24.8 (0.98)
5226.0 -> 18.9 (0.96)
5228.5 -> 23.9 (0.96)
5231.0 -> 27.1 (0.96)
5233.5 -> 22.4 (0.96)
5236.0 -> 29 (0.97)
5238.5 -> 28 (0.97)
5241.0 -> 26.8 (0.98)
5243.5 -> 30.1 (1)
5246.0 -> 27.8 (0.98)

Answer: 2.2 angstroms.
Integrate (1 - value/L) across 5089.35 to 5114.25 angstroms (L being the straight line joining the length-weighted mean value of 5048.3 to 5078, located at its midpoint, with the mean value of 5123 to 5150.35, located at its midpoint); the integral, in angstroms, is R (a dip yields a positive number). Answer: -0.20 angstroms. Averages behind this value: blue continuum 21.2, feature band 20.1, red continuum 18.7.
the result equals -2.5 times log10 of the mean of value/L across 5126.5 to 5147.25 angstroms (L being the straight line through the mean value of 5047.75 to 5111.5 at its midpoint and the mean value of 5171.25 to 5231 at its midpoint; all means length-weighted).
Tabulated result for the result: 0.08 mag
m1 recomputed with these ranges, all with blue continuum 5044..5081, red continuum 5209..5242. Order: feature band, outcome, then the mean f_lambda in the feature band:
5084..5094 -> 0.2 angstroms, 21.5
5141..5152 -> 2.1 angstroms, 18.7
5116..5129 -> 2.3 angstroms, 18.7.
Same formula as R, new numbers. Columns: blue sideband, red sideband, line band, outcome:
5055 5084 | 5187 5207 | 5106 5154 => 3.19 angstroms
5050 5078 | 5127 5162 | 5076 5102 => 0.33 angstroms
